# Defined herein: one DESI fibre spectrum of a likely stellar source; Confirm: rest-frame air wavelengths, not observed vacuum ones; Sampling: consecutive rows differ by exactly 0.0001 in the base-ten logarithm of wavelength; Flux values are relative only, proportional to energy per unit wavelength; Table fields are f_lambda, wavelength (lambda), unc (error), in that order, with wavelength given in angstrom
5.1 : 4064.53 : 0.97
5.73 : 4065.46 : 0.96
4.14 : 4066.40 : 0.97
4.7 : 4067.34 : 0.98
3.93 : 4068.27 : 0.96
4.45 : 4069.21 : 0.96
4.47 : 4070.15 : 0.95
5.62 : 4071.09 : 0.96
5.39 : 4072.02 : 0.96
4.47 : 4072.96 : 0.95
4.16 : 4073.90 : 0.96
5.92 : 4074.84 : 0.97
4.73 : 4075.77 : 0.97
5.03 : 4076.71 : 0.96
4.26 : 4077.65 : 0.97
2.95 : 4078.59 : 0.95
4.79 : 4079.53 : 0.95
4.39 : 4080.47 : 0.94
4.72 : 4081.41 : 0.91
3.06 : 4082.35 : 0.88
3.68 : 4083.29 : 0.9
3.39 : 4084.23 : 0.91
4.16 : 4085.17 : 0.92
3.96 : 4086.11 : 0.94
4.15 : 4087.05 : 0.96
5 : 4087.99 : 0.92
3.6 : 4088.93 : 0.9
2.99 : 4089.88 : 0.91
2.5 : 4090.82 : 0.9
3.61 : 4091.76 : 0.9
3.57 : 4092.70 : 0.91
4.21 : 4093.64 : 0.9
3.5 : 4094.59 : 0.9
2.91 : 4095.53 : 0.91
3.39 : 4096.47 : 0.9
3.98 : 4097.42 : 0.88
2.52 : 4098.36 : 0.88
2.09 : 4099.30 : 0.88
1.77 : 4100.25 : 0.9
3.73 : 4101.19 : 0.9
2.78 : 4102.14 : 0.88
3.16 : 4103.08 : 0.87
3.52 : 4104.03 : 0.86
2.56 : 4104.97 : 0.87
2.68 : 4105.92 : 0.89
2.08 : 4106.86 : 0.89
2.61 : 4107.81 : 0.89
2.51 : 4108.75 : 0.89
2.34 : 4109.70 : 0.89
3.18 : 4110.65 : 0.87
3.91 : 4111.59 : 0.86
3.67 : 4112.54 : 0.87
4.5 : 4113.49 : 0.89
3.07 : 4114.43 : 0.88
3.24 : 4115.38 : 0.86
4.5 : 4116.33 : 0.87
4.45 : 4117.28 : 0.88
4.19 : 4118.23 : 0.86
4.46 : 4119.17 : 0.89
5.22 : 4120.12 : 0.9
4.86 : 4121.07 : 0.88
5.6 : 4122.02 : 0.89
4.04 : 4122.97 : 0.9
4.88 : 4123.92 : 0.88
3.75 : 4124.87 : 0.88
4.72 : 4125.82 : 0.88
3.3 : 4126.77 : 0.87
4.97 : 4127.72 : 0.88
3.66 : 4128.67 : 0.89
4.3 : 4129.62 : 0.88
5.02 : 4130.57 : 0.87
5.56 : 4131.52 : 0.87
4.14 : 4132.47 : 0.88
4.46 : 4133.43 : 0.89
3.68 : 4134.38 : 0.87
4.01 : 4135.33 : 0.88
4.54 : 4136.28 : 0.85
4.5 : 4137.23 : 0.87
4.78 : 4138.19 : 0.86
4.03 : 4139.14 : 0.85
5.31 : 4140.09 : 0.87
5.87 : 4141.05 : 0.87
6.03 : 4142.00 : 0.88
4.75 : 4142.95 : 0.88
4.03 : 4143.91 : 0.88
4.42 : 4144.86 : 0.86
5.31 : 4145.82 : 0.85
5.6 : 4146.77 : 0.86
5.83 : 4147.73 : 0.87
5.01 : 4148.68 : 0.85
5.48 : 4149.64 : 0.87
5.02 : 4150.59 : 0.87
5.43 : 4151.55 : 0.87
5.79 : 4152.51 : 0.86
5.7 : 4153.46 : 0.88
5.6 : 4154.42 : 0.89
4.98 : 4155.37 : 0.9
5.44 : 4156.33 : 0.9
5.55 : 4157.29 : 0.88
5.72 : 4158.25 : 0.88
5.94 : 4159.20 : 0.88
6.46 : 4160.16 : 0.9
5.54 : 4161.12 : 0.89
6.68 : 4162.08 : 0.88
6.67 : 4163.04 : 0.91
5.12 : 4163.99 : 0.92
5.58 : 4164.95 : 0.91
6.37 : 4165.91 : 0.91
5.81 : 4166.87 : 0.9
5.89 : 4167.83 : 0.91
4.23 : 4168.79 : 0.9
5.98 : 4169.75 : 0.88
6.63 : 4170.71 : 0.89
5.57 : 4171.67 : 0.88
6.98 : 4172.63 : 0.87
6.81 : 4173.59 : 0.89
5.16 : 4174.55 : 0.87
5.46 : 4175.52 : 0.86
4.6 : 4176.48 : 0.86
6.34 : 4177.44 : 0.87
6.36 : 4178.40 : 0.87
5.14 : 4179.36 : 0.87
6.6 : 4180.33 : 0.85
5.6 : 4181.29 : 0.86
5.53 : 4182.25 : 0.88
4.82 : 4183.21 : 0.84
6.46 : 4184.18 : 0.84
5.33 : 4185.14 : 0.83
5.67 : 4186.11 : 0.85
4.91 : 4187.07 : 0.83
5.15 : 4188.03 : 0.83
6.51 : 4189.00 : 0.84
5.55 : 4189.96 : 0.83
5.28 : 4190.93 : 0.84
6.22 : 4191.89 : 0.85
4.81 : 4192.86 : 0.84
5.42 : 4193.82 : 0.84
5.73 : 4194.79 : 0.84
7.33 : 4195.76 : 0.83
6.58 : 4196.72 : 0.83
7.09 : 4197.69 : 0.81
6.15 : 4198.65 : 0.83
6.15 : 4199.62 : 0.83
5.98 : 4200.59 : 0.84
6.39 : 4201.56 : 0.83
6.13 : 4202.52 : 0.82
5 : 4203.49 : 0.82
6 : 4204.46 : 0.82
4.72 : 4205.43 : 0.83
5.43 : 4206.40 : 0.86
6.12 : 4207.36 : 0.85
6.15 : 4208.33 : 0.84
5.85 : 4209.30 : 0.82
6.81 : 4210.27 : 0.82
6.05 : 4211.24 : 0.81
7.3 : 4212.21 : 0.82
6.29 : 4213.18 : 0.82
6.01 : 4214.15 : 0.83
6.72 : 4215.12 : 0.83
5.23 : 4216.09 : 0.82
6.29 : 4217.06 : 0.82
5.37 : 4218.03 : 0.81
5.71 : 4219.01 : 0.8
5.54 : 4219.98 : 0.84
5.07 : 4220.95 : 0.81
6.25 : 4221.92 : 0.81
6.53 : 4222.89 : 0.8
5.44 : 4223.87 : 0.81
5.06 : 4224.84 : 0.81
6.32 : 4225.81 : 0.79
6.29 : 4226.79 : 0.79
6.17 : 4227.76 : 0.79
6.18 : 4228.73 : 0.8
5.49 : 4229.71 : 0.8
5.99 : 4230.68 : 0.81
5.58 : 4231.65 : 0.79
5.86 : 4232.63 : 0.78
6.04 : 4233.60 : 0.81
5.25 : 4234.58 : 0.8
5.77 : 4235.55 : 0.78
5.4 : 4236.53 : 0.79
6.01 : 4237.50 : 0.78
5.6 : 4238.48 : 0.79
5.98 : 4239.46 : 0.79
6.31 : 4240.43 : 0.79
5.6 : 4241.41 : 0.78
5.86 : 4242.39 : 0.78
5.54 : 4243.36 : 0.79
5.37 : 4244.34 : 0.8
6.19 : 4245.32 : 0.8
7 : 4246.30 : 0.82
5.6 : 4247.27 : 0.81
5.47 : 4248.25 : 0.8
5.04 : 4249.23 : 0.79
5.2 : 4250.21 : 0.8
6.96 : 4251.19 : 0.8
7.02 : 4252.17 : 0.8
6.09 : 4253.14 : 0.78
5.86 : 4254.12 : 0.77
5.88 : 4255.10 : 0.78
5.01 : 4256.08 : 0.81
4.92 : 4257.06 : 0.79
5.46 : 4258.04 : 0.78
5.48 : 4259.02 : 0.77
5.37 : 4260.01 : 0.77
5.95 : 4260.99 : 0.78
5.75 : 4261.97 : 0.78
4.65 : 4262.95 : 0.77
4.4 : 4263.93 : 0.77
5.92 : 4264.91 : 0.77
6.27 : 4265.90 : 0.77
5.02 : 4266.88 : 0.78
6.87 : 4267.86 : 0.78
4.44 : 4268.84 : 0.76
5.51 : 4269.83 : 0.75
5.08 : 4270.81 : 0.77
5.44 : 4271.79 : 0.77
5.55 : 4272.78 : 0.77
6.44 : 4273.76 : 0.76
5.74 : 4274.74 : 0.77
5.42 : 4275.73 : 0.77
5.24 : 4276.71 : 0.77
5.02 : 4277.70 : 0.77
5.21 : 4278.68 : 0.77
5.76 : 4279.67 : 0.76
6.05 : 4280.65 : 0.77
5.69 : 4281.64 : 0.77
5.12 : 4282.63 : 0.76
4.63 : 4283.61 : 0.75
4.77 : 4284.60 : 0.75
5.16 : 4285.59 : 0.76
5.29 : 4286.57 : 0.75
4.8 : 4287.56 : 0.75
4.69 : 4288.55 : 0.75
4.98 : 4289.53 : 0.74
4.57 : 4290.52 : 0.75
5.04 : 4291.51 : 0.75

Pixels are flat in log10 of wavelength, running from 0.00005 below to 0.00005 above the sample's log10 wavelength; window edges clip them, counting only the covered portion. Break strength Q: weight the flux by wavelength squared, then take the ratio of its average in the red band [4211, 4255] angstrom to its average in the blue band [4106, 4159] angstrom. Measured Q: 1.37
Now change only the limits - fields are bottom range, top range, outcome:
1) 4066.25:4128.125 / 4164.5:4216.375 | 1.60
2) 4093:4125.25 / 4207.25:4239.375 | 1.77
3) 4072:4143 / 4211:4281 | 1.55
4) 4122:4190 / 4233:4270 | 1.12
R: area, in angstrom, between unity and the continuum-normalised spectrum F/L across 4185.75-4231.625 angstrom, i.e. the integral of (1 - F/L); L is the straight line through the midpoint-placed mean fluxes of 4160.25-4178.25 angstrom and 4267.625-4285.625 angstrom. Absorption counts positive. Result -1.7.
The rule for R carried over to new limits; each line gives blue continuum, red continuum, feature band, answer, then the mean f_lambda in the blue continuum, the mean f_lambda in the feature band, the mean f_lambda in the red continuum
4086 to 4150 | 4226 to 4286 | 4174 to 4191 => -2.9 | 4.01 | 5.59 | 5.64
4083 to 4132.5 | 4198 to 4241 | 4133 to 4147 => -1.3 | 3.7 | 4.74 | 5.91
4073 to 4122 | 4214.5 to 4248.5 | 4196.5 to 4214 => -2.3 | 3.68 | 6.11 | 5.83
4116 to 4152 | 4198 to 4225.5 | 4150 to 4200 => -4.1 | 4.73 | 5.8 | 5.93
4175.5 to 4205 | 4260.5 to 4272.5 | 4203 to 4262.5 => -2.4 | 5.82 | 5.83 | 5.44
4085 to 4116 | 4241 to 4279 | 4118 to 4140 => -4.9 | 3.25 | 4.48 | 5.61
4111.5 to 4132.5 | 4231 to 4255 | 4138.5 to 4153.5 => -1.8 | 4.36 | 5.21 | 5.86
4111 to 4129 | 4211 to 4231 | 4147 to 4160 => -1.9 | 4.26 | 5.52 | 5.96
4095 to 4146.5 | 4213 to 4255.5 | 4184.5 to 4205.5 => -2.6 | 3.96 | 5.85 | 5.87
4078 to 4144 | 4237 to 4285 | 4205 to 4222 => -2.9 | 3.89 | 5.94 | 5.61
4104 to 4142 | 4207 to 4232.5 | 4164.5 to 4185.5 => -2.8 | 4.1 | 5.79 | 5.99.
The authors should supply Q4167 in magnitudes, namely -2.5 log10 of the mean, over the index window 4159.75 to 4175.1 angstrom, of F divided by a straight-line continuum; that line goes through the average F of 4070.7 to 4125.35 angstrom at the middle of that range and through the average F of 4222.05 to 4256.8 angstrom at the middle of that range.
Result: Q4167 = -0.23 mag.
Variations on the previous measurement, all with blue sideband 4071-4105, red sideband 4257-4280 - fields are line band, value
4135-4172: -0.23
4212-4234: -0.18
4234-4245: -0.10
